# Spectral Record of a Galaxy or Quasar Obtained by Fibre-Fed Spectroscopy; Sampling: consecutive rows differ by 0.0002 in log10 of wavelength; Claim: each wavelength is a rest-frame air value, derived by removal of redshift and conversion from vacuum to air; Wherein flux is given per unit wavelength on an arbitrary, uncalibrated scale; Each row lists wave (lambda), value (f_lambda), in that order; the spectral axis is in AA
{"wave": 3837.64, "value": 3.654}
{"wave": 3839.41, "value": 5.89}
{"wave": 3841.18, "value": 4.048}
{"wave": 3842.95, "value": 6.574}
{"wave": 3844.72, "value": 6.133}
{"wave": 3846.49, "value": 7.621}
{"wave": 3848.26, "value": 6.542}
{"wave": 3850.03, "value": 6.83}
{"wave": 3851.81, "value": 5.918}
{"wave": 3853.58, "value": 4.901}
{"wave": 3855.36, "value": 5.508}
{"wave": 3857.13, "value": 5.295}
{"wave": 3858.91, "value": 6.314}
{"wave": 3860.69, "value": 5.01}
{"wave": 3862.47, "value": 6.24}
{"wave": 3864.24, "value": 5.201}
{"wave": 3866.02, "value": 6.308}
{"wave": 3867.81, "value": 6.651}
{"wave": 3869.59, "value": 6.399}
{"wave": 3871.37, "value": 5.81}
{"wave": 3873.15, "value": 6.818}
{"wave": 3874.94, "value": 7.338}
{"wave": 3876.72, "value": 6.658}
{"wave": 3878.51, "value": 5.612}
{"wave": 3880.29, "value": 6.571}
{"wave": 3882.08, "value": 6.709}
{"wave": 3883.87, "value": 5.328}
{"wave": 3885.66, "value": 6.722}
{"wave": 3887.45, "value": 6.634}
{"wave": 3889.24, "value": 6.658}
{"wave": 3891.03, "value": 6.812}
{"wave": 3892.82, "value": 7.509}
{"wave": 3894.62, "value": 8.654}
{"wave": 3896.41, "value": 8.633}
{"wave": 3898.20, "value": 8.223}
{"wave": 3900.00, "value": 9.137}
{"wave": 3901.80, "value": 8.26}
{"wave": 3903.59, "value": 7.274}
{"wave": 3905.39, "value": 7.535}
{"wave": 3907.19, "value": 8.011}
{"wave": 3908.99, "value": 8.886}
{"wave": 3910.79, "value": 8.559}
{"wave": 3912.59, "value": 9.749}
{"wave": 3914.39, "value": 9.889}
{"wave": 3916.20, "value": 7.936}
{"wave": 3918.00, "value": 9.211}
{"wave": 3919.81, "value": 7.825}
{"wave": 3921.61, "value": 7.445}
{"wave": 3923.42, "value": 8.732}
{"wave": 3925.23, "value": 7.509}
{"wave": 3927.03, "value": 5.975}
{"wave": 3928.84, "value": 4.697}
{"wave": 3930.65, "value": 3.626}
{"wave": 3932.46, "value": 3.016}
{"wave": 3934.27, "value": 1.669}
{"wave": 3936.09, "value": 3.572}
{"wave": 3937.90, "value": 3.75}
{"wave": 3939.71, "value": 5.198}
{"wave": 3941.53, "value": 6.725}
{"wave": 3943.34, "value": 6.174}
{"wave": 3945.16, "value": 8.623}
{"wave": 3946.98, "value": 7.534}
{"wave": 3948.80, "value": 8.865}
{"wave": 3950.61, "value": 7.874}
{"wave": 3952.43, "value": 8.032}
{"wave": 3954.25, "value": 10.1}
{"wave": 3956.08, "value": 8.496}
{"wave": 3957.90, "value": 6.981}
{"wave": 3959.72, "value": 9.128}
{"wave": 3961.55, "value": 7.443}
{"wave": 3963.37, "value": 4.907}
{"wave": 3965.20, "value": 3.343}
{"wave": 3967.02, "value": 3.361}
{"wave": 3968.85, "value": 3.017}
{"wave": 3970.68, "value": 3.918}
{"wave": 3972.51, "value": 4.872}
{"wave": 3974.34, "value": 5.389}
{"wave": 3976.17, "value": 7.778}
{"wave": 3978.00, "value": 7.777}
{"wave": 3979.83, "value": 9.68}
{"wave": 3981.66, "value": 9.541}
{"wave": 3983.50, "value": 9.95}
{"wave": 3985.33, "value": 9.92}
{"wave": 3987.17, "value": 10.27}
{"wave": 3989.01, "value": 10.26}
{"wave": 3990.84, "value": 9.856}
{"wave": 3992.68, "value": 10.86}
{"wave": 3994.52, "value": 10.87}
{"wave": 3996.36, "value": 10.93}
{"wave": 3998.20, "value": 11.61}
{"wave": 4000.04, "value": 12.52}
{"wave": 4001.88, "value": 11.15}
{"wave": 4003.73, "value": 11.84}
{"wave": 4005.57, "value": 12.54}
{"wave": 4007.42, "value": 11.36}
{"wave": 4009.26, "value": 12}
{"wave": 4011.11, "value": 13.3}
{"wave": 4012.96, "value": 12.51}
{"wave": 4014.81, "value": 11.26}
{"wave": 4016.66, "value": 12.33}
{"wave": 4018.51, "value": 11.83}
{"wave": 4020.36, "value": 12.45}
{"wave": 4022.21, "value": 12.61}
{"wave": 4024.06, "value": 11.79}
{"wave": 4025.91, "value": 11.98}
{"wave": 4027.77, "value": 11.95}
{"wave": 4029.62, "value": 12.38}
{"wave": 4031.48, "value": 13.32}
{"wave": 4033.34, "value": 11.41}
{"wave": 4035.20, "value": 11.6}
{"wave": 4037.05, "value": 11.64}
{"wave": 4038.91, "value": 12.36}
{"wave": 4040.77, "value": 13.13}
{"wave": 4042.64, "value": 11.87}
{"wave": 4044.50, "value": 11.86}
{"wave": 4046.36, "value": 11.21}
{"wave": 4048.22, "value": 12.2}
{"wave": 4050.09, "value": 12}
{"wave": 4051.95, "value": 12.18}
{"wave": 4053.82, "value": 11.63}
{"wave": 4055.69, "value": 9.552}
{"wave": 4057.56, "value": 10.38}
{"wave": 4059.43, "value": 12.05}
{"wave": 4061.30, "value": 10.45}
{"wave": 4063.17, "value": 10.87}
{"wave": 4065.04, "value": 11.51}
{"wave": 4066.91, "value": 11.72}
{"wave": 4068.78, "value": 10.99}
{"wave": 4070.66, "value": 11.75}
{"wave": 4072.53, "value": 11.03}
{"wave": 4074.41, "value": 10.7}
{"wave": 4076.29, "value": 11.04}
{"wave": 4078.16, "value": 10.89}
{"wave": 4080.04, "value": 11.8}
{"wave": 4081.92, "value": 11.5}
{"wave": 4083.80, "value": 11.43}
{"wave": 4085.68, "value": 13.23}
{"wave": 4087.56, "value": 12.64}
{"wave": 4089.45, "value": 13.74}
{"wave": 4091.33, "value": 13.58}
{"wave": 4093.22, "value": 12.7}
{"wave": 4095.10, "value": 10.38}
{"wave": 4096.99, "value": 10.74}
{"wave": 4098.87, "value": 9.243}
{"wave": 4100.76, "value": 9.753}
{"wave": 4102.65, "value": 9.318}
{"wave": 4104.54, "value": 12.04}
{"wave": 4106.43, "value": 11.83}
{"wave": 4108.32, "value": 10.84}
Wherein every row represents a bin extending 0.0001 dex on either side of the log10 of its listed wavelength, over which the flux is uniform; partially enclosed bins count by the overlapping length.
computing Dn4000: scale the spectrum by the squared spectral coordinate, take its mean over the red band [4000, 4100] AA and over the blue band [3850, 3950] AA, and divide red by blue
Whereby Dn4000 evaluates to 1.88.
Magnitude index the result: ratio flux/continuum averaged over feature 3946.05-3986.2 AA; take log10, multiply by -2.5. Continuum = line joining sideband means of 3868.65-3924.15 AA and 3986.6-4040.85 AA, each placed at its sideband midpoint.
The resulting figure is 0.37 mag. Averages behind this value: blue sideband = 7.6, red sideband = 11.8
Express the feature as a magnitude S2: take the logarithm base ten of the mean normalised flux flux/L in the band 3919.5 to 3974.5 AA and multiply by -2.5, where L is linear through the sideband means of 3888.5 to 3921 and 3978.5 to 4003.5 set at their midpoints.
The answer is 0.474 mag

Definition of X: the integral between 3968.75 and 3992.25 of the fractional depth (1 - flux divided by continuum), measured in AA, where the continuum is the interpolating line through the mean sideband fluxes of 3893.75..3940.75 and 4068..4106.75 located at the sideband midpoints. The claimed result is 1.7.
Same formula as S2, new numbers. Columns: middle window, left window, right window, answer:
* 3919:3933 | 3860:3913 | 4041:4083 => 0.29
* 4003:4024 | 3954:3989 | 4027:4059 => -0.23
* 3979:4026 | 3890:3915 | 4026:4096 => -0.08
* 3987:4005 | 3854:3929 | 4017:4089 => -0.10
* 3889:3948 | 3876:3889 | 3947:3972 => -0.10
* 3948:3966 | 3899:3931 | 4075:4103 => 0.16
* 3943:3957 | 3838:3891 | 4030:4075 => 0.04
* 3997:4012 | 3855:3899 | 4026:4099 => -0.19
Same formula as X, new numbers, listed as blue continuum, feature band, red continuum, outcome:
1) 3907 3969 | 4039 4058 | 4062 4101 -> -2.29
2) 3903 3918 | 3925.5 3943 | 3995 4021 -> 9.24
